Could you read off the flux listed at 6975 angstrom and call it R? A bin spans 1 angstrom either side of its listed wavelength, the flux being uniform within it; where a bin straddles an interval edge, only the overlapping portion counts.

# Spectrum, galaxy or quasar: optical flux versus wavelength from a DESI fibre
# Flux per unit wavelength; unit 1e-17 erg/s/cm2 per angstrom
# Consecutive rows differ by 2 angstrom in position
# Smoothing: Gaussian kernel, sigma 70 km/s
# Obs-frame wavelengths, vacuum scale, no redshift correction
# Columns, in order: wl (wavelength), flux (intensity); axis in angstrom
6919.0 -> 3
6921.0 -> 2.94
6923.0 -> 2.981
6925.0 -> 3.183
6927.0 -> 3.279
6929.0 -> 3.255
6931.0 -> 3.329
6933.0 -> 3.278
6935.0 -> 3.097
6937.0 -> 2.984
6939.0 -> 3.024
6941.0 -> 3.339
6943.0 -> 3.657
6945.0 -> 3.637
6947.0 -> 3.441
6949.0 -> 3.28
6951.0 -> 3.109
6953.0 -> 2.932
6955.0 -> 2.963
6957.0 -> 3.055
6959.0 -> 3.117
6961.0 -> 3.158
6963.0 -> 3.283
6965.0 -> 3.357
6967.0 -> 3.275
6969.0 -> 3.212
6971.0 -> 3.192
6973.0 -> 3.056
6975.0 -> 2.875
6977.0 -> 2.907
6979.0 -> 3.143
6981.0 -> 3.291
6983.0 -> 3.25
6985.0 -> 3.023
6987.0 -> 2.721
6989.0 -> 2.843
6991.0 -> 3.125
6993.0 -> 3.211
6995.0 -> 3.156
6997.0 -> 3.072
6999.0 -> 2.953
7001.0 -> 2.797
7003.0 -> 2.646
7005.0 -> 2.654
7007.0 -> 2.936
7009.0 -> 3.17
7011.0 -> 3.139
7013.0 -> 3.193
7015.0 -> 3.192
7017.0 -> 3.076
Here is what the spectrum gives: 2.875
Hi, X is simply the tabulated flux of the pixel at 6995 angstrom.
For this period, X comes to 3.156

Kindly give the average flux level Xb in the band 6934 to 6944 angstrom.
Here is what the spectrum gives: 3.22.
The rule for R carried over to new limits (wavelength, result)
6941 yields 3.339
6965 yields 3.357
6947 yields 3.441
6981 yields 3.291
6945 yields 3.637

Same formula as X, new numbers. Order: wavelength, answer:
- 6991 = 3.125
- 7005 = 2.654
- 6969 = 3.212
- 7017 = 3.076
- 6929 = 3.255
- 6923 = 2.981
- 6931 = 3.329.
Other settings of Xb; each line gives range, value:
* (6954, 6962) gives 3.07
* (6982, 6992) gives 2.99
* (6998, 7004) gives 2.8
